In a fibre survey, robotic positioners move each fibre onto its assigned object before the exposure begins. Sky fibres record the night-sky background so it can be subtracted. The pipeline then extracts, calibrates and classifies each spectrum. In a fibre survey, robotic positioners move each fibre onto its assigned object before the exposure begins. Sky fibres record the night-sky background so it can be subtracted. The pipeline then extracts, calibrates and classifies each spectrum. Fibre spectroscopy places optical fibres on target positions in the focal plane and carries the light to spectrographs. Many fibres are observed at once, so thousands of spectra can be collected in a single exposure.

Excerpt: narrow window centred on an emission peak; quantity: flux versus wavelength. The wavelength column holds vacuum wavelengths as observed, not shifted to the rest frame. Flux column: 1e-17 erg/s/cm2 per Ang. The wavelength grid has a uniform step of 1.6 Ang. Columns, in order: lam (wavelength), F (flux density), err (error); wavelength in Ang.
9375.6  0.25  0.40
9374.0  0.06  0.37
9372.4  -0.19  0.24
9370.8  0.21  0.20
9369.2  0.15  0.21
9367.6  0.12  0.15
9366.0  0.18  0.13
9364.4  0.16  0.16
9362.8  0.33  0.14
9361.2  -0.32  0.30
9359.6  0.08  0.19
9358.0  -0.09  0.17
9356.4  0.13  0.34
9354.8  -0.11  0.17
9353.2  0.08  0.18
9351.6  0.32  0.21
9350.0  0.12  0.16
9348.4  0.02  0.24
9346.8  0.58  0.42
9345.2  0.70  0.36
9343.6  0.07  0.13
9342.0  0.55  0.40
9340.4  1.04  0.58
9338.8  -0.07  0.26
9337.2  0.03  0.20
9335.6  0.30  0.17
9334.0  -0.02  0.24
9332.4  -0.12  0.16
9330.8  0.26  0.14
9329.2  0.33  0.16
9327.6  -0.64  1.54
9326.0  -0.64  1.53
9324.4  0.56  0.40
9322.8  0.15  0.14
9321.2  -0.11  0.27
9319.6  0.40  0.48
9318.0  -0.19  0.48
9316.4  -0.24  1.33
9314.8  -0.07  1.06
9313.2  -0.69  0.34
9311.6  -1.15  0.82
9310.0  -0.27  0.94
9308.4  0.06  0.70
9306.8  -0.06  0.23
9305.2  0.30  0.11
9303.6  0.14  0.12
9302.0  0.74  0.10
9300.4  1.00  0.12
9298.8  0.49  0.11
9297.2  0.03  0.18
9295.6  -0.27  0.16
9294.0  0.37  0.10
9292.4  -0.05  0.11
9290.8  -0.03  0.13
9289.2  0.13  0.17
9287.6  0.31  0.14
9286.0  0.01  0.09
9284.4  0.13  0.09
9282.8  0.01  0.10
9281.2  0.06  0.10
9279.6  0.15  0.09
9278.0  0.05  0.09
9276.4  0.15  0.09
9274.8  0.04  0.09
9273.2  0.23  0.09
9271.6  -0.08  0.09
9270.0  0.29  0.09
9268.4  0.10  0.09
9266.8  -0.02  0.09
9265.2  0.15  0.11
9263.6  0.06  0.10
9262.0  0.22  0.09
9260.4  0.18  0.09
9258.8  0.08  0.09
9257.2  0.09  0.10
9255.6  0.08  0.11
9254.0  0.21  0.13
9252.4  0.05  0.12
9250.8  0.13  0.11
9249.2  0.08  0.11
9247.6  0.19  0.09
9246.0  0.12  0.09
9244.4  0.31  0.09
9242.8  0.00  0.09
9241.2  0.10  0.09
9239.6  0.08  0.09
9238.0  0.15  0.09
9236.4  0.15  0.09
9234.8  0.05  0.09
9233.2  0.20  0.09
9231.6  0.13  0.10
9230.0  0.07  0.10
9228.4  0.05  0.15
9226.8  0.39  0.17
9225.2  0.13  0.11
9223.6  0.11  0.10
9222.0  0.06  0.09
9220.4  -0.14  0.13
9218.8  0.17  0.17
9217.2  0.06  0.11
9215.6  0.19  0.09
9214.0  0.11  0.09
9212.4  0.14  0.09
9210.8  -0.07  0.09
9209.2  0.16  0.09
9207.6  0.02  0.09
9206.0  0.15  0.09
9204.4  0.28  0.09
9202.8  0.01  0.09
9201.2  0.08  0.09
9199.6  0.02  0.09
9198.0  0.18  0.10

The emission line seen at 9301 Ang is H-beta 4861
